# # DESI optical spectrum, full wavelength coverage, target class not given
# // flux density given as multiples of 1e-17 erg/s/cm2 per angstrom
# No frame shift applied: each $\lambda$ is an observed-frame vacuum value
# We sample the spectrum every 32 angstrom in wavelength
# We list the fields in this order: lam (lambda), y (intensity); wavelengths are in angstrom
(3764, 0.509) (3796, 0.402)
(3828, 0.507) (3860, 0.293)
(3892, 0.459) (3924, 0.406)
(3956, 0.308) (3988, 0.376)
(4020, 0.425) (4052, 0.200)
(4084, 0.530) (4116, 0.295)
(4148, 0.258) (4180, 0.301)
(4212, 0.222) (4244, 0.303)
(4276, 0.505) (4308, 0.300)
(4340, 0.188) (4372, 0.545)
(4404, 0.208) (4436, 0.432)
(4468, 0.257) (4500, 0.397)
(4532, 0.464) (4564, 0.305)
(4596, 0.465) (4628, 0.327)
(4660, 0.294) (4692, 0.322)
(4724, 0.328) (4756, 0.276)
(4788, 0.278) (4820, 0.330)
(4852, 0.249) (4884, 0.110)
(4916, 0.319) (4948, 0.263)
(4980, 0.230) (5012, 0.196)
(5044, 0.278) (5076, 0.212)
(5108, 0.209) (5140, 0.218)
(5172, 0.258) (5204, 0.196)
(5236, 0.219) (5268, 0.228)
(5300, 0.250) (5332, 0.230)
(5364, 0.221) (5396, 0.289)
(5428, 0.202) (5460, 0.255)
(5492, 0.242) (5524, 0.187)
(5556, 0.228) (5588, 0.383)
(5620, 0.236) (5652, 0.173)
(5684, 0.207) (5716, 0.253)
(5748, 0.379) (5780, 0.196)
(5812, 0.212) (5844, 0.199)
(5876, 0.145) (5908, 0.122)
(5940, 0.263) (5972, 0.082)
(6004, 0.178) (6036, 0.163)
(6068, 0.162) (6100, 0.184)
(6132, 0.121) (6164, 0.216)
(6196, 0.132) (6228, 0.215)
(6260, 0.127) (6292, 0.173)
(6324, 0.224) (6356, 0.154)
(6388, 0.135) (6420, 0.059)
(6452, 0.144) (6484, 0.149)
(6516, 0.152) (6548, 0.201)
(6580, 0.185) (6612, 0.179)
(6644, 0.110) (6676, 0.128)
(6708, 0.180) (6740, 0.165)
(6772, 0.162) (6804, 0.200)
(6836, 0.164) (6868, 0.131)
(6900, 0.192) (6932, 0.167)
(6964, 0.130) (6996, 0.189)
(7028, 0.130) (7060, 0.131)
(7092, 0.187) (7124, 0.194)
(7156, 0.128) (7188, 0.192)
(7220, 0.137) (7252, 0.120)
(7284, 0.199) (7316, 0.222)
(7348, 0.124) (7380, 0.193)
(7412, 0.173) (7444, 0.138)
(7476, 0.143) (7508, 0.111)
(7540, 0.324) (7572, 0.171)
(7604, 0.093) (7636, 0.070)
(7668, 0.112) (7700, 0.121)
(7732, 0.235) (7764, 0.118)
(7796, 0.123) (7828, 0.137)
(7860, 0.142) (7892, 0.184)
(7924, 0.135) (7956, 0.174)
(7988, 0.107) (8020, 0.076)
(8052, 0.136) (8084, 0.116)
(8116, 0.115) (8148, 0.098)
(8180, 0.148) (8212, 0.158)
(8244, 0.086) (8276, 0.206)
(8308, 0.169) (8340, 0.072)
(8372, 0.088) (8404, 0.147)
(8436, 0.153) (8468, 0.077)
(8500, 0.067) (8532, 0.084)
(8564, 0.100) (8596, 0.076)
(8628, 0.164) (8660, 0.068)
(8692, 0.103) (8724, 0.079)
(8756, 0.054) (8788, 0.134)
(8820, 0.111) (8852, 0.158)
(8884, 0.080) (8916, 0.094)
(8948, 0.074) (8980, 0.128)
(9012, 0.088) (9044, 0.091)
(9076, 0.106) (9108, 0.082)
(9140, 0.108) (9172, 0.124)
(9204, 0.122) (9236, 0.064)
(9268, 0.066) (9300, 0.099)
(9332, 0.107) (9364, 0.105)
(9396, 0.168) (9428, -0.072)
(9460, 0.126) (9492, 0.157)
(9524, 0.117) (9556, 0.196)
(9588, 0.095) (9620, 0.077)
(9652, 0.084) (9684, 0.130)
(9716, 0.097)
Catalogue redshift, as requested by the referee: 0.15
